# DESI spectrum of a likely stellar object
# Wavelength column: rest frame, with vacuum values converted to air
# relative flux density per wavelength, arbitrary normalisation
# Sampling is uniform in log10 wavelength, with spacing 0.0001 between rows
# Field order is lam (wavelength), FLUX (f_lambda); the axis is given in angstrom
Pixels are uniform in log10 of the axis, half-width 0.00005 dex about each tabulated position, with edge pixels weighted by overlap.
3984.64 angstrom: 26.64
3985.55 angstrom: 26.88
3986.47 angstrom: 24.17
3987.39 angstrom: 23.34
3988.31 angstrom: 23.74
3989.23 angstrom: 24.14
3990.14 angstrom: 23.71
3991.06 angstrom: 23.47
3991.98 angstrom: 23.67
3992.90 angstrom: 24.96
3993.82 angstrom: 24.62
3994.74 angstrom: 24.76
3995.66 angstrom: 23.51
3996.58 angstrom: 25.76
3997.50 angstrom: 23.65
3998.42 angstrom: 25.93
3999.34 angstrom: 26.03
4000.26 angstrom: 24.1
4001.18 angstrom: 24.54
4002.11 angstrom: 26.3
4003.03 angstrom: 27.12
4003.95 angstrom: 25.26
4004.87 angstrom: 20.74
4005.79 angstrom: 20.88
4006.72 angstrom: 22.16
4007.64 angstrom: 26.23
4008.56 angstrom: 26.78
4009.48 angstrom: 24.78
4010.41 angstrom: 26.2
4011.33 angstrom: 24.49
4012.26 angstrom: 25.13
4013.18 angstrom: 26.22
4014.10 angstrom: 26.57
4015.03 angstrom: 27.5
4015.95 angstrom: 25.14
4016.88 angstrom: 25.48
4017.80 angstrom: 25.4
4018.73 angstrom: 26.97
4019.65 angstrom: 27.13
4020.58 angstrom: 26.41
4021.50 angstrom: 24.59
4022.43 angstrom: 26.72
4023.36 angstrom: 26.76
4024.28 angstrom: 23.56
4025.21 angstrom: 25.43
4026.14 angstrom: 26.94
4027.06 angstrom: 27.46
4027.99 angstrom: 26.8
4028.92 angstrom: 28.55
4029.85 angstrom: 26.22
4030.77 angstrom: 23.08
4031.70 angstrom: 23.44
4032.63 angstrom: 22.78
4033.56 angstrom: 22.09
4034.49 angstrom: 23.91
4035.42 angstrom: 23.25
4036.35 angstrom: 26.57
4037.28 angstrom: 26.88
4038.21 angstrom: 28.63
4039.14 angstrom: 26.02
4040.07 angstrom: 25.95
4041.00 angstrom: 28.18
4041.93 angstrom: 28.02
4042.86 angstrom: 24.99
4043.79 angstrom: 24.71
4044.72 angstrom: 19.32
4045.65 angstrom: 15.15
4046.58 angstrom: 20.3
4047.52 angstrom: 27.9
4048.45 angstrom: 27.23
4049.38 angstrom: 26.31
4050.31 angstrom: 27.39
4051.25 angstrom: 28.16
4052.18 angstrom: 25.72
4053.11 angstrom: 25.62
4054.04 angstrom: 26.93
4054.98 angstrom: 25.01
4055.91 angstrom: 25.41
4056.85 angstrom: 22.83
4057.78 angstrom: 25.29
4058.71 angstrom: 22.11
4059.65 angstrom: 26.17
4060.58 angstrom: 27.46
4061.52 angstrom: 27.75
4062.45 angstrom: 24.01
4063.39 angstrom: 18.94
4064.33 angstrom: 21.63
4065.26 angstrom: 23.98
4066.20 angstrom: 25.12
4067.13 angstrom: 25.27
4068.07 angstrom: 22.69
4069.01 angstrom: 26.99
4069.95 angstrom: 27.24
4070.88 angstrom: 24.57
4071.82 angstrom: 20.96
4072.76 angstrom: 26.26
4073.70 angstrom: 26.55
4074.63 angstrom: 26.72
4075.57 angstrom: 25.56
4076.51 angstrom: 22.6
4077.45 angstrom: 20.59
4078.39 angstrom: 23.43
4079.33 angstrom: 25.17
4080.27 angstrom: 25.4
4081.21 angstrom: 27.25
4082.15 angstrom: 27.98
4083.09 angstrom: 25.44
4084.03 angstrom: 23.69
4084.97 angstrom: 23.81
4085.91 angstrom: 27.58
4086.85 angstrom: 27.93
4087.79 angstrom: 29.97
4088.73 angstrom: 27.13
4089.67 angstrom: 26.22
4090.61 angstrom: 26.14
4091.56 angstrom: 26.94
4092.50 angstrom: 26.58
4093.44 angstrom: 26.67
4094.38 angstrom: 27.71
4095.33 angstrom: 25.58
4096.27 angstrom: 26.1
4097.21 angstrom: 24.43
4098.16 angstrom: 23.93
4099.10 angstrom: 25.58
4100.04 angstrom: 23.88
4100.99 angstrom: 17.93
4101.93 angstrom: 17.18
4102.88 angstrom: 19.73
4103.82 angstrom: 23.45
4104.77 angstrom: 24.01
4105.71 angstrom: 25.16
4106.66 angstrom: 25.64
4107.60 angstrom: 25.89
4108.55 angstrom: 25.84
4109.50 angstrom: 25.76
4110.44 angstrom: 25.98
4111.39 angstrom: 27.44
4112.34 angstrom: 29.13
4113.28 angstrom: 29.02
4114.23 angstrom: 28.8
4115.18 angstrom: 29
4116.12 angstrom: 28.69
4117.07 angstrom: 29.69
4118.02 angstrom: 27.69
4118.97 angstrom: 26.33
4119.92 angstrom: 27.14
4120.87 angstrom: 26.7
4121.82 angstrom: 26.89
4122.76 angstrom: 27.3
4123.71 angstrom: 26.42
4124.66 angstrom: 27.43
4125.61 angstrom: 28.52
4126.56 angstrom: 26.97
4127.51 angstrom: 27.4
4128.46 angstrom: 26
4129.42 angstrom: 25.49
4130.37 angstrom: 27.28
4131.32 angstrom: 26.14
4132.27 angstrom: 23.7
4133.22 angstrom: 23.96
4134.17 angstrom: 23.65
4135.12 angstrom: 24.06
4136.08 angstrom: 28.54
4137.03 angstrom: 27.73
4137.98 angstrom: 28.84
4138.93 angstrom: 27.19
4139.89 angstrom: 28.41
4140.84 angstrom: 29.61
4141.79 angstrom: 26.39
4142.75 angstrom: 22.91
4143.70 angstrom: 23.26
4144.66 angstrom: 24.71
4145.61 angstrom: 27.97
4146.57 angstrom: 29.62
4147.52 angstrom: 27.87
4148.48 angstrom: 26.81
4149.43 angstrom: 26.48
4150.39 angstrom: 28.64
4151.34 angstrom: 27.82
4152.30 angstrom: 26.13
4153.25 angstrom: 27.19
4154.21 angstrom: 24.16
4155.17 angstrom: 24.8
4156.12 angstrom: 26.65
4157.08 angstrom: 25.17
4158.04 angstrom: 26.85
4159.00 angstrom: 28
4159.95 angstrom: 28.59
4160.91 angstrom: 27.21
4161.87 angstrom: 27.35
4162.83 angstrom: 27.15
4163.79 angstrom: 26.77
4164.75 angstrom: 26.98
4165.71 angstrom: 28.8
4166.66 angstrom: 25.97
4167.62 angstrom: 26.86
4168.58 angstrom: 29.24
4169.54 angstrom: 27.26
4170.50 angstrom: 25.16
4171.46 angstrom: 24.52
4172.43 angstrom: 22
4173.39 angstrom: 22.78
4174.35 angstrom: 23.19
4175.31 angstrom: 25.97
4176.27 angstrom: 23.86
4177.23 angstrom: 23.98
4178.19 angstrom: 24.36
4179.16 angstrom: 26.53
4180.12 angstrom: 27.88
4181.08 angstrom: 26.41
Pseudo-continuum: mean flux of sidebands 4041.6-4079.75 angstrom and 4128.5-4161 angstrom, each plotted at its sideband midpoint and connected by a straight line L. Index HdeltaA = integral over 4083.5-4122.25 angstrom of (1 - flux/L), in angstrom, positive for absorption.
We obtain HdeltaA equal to -0.6 angstrom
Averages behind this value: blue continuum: 24.6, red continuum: 26.5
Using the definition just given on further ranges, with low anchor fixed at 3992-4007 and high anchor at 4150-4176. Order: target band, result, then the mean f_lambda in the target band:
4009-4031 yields -1.23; 26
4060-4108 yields 0.97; 24.9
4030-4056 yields -0.07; 25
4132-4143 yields -0.15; 26.4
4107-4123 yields -1.07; 27.5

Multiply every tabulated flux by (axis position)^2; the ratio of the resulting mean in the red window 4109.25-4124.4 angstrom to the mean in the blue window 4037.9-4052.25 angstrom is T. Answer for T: 1.1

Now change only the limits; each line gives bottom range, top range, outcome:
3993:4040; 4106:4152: 1.12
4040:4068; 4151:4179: 1.11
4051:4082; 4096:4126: 1.06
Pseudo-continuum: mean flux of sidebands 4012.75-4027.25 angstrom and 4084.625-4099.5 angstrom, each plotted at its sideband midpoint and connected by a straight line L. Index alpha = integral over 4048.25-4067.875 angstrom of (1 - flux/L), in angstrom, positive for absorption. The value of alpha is 0.9 angstrom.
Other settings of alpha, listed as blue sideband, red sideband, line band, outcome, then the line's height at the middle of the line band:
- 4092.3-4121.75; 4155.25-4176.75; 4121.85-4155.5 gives -0.8 angstrom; 26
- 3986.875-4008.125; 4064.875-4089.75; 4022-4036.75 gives -0.3 angstrom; 24.7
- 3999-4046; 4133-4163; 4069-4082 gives 0.4 angstrom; 25.8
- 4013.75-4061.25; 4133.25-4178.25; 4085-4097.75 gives -0.4 angstrom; 25.8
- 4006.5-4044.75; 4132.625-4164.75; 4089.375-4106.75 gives 1.3 angstrom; 26.3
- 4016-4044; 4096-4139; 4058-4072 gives 0.8 angstrom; 25.8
